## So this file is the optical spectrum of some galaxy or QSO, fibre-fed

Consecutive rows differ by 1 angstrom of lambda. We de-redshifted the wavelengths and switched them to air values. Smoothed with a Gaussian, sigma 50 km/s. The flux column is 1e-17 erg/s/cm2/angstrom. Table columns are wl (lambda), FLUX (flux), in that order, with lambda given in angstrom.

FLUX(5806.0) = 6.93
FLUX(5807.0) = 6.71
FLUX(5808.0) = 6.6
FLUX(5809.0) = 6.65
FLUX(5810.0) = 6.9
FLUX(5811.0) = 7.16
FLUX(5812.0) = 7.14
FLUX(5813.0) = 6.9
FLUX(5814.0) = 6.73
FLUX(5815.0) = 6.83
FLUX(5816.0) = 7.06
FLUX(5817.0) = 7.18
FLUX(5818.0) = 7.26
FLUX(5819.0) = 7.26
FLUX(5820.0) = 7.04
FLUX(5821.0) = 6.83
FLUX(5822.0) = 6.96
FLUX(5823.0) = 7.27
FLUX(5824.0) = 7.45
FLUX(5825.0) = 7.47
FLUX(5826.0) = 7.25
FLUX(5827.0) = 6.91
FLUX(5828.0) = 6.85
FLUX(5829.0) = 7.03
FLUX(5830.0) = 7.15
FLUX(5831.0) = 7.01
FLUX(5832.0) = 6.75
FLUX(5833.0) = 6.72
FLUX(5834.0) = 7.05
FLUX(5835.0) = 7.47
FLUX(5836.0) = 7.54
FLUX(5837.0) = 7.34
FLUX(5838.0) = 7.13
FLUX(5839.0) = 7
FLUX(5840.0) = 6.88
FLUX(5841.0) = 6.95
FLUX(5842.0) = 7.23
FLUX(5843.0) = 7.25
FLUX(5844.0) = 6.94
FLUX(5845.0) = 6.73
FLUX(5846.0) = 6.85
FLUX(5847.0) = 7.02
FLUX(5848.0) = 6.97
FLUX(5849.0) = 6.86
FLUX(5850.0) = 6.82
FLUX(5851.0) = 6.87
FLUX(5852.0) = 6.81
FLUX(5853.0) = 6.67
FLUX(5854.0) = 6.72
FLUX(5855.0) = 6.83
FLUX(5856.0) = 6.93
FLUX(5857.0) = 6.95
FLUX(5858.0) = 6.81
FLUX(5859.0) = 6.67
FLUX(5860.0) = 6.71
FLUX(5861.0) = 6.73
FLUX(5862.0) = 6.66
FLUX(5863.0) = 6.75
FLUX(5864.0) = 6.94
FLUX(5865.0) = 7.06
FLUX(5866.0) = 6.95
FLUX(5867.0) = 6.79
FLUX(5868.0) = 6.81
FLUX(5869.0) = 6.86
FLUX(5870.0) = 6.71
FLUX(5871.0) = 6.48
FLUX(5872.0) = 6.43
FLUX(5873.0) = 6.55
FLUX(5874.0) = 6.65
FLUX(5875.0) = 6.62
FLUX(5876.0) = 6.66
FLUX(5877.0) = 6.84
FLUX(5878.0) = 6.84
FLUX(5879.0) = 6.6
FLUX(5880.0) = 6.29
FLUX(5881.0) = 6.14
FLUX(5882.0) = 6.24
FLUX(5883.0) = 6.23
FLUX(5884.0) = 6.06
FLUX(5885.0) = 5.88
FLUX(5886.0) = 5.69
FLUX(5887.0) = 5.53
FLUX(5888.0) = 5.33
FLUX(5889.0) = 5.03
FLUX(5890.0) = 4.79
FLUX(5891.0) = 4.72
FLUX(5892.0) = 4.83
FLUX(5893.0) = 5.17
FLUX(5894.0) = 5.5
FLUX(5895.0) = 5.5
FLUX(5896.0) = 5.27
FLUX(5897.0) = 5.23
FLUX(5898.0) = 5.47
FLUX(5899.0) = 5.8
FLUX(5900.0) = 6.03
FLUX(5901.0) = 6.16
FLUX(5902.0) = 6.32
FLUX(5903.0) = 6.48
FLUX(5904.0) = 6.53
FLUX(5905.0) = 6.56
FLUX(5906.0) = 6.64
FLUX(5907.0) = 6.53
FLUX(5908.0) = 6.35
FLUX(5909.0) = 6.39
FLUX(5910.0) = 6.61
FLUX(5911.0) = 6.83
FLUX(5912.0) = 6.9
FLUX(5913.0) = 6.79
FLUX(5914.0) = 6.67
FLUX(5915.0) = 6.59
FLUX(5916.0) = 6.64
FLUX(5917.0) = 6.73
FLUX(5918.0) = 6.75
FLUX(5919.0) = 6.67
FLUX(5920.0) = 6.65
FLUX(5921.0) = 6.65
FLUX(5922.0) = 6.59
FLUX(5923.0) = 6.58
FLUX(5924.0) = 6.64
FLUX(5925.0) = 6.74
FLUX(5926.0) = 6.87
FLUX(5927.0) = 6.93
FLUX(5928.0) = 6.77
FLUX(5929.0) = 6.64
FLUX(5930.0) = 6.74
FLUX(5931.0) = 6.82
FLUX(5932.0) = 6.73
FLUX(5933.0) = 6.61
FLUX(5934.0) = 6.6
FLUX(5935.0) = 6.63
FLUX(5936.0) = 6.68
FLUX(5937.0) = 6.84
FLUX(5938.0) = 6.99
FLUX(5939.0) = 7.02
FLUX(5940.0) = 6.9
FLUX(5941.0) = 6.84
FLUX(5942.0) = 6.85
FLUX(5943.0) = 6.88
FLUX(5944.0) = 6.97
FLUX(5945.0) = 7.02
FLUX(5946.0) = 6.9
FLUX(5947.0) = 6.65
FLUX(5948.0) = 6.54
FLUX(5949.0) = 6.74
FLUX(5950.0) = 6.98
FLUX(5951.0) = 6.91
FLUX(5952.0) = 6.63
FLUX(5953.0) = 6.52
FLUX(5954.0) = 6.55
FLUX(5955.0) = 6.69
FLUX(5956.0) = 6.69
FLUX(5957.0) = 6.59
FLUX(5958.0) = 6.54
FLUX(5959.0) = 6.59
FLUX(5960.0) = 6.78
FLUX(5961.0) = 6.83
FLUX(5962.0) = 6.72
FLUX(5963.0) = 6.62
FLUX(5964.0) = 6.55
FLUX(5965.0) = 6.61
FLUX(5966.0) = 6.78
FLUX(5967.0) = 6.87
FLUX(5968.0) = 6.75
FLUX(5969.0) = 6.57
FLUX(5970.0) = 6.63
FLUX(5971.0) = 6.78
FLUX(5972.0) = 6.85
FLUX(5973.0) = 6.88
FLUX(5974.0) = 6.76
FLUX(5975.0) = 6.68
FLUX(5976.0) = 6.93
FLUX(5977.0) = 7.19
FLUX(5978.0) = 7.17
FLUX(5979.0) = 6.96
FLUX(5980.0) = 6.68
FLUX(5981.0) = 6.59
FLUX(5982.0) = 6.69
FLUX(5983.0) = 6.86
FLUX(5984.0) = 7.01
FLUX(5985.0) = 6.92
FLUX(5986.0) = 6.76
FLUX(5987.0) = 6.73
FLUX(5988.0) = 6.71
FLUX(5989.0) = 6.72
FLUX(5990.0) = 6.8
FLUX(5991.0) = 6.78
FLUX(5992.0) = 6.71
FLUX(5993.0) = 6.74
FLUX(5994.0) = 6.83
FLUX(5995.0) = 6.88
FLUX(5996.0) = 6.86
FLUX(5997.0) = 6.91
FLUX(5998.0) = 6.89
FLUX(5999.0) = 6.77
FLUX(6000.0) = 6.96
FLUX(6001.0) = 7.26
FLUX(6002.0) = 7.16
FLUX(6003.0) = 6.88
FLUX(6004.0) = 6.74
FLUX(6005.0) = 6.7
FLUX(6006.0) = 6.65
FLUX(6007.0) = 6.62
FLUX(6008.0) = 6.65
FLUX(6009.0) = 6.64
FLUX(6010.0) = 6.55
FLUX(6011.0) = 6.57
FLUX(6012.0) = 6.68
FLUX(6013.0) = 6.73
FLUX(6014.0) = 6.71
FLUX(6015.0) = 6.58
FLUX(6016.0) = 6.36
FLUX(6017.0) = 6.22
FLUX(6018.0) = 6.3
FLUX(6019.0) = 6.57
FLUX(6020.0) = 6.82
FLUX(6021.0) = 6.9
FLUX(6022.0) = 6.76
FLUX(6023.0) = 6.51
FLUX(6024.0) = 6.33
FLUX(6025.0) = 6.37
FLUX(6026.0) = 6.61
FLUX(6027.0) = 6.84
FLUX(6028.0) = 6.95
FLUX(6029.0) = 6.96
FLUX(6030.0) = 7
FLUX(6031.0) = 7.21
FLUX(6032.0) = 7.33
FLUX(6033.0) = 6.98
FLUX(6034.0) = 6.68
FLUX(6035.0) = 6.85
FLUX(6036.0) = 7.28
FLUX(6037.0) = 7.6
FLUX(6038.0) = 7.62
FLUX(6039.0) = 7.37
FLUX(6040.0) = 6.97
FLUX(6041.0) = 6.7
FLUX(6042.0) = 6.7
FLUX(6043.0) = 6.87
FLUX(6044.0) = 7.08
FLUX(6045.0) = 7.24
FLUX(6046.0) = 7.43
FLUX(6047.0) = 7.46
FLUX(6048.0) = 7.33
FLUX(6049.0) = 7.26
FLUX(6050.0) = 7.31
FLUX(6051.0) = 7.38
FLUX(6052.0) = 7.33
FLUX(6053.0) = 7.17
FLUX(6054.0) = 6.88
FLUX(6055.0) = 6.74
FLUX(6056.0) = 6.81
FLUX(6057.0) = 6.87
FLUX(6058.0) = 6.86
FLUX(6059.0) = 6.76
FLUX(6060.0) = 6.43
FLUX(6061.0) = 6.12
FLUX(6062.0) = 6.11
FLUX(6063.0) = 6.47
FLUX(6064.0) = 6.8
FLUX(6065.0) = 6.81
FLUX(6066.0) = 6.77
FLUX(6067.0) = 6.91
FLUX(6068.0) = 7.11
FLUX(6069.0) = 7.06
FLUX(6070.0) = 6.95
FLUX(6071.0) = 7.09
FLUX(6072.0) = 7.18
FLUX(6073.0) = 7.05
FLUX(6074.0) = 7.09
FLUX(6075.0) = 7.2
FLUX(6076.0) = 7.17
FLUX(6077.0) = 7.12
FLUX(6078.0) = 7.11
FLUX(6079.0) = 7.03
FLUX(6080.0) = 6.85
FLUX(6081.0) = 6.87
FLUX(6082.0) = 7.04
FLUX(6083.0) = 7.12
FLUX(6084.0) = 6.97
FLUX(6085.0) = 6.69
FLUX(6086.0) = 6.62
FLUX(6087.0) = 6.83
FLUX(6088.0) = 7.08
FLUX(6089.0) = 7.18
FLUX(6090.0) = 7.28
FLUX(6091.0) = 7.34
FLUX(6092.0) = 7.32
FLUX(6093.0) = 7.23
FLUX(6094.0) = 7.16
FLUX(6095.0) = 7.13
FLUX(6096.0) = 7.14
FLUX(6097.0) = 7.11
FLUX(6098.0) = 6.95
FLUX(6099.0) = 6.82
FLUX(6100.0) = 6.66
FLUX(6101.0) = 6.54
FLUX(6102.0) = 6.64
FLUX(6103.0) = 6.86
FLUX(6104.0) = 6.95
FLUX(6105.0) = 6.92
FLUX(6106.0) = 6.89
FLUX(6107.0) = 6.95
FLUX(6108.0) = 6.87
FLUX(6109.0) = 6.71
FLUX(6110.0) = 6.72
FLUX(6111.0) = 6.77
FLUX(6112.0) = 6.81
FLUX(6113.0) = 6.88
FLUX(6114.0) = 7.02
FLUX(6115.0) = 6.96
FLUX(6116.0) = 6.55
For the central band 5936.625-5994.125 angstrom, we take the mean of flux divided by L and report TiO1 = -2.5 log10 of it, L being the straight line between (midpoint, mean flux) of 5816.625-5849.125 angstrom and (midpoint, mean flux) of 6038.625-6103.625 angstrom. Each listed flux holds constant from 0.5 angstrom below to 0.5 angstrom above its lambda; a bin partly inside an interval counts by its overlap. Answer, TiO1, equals 0.04 mag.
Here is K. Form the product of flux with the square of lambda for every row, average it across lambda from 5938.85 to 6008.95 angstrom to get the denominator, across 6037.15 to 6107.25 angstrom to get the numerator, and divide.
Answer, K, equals 1.06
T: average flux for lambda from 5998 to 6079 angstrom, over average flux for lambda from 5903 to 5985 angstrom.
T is 1.02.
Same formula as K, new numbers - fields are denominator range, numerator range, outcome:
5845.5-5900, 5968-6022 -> 1.12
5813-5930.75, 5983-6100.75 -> 1.11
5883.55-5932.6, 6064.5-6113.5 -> 1.19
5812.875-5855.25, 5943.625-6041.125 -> 1.02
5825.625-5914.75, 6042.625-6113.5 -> 1.15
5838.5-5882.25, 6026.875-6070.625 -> 1.10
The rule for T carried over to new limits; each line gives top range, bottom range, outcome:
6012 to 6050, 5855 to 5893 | 1.09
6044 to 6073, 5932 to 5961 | 1.03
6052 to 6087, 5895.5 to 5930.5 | 1.06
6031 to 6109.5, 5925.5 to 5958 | 1.03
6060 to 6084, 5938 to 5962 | 1.02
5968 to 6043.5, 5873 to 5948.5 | 1.07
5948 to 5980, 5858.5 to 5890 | 1.05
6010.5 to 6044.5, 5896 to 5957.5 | 1.03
